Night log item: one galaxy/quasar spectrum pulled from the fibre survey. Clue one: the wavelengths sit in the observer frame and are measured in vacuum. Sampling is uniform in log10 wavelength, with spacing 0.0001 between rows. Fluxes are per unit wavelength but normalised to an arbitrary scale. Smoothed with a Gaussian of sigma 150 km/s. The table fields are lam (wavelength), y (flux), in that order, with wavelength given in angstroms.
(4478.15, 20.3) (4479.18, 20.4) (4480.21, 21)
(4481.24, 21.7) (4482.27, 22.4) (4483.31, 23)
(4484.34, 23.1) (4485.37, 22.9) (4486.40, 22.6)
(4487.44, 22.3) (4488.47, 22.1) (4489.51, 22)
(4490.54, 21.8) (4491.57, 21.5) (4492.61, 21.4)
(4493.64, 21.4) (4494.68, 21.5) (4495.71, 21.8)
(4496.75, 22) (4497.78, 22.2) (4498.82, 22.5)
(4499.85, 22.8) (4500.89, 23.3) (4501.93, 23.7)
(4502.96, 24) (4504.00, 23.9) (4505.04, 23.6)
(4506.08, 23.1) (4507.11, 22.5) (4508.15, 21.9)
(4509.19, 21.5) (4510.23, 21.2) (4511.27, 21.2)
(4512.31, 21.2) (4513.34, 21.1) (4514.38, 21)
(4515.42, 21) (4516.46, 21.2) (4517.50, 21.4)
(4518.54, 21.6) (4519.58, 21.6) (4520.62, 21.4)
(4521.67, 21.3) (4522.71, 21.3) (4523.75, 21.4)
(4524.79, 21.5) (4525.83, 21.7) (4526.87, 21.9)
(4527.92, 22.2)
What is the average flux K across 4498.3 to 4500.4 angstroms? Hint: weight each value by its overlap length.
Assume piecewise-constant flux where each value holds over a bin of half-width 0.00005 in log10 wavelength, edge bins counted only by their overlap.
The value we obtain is 22.7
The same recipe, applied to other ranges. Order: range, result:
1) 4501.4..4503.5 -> 23.9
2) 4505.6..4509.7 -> 22.3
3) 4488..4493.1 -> 21.7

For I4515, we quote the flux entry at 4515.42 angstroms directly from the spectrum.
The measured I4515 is 21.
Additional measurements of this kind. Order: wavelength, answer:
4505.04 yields 23.6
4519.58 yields 21.6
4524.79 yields 21.5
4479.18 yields 20.4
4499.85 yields 22.8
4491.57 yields 21.5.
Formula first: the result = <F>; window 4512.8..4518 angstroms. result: 21.2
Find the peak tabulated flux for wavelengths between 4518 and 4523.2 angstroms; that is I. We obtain 21.6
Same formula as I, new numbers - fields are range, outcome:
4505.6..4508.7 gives 23.1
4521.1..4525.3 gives 21.5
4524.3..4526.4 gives 21.7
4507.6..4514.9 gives 21.9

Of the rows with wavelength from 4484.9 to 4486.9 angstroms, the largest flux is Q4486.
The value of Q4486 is 22.9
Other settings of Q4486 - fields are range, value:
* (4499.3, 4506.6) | 24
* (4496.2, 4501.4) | 23.3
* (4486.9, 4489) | 22.3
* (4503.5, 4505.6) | 23.9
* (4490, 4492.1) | 21.8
